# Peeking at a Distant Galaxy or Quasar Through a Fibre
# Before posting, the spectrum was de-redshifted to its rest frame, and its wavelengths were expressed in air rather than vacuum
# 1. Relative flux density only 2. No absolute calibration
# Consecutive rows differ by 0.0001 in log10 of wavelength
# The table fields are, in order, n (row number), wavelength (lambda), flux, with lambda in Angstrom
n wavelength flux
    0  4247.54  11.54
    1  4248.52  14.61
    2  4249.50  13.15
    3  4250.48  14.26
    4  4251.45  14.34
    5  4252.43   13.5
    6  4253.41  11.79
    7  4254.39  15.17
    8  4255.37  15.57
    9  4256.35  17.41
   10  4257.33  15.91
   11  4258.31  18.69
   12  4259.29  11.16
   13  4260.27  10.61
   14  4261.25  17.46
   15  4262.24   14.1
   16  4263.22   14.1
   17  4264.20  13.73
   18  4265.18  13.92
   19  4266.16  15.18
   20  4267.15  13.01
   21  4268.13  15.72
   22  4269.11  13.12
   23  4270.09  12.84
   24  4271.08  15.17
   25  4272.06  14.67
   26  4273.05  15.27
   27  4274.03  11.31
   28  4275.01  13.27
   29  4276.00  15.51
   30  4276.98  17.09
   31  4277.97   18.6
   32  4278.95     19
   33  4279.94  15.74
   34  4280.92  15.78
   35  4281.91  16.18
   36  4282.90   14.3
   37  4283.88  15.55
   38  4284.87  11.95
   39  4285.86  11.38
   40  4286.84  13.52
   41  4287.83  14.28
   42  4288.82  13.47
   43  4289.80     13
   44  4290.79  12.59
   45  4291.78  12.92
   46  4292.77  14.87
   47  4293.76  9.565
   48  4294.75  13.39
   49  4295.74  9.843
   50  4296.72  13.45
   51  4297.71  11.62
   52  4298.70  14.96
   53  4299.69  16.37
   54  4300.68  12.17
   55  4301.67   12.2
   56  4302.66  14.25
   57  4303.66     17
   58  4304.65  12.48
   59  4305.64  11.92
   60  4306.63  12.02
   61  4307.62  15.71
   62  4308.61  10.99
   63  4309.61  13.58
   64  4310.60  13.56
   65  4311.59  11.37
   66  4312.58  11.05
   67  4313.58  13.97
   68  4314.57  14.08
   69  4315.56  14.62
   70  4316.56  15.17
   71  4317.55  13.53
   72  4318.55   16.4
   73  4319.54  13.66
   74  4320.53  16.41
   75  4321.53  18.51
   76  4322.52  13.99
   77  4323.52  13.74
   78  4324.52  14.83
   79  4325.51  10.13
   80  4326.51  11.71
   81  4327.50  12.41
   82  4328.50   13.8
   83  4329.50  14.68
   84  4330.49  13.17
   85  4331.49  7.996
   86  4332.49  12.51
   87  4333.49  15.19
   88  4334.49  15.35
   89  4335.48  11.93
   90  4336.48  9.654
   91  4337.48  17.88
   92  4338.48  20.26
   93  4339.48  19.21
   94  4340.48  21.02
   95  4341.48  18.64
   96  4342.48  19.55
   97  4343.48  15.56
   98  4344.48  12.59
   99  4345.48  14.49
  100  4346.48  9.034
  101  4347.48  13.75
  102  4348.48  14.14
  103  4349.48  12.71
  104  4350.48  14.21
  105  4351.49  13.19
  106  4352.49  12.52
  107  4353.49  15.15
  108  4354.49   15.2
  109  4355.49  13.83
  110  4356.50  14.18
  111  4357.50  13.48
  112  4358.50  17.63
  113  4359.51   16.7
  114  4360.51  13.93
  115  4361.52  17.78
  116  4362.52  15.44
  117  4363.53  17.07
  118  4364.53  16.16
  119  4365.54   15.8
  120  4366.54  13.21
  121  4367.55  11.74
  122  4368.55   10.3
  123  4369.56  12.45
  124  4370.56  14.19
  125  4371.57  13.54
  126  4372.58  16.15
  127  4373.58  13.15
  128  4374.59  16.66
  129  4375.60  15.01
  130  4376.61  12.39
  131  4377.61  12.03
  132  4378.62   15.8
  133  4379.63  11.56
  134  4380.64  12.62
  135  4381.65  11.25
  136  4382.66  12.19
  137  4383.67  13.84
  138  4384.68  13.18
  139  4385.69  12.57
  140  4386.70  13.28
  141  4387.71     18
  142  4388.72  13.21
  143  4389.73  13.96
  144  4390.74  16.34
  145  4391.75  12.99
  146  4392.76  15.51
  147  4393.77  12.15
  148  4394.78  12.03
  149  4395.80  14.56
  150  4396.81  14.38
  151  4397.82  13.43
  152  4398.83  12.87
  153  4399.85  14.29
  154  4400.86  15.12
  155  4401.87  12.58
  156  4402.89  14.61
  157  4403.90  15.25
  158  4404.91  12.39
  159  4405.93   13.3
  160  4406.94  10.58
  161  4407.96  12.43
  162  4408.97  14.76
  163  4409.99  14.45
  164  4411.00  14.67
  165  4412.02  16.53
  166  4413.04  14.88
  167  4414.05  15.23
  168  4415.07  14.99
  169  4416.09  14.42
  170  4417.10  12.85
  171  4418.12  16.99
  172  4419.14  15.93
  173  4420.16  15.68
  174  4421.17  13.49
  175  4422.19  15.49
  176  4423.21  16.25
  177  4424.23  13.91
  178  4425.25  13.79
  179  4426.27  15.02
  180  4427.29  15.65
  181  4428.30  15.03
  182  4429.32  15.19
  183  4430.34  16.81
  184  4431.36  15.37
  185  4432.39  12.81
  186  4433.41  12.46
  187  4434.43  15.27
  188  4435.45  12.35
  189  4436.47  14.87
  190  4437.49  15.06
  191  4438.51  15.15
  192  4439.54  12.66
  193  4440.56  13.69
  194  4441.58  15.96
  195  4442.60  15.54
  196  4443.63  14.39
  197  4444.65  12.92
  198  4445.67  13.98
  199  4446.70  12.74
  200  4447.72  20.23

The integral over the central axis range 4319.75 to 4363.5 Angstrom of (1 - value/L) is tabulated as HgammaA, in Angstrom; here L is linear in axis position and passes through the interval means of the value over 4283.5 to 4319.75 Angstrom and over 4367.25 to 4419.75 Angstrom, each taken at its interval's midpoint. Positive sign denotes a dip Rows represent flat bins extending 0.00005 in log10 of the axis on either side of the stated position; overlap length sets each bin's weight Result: -3.51 Angstrom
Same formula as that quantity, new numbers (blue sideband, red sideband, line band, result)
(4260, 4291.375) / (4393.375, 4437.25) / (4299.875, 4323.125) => 0.84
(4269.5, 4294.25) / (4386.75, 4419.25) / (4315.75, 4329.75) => 0.06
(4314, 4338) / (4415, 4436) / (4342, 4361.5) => -0.46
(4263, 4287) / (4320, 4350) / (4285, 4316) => 3.19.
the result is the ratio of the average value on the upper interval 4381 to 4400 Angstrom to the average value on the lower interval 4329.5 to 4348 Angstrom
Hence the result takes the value 0.9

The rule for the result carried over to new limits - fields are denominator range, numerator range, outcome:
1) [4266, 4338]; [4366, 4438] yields 1.02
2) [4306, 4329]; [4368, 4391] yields 0.99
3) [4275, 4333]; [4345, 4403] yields 1.01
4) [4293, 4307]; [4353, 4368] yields 1.17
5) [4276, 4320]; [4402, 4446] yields 1.04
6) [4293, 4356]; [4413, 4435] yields 1.07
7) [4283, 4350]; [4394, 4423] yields 1.03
